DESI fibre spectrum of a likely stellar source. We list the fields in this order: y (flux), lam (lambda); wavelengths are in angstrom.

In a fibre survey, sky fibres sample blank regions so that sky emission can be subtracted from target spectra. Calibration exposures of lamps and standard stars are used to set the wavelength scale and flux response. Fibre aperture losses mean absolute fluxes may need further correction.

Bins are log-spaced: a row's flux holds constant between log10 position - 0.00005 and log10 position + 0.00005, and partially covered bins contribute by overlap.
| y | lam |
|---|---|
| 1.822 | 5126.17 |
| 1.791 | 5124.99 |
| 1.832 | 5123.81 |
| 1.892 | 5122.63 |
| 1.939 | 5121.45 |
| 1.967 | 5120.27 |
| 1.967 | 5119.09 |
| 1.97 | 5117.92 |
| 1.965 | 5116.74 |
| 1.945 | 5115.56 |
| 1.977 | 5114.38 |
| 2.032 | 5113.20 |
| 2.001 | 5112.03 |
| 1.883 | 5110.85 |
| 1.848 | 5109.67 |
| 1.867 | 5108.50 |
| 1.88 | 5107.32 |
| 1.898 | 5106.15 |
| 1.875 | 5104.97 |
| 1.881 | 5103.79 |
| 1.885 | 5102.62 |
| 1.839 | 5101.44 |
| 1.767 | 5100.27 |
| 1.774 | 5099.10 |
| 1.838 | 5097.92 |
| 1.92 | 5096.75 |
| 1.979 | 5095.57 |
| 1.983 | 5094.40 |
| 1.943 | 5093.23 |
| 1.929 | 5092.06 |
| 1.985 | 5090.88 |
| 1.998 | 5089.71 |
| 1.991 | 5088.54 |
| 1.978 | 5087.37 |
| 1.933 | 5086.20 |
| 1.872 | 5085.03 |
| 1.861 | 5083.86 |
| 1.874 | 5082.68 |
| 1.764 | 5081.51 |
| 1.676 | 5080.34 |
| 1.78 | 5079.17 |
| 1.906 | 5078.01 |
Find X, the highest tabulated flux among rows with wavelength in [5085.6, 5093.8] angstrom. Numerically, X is 1.998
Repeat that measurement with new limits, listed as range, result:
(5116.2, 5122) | 1.97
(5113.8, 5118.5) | 1.977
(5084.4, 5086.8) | 1.933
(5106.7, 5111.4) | 1.883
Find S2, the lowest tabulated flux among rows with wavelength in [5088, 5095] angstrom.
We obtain 1.929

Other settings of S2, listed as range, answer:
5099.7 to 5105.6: 1.767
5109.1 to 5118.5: 1.848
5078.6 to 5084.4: 1.676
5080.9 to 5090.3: 1.764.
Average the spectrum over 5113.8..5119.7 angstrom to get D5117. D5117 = 1.97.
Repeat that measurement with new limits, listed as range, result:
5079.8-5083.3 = 1.77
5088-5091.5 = 1.99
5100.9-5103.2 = 1.86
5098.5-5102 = 1.79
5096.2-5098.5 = 1.88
